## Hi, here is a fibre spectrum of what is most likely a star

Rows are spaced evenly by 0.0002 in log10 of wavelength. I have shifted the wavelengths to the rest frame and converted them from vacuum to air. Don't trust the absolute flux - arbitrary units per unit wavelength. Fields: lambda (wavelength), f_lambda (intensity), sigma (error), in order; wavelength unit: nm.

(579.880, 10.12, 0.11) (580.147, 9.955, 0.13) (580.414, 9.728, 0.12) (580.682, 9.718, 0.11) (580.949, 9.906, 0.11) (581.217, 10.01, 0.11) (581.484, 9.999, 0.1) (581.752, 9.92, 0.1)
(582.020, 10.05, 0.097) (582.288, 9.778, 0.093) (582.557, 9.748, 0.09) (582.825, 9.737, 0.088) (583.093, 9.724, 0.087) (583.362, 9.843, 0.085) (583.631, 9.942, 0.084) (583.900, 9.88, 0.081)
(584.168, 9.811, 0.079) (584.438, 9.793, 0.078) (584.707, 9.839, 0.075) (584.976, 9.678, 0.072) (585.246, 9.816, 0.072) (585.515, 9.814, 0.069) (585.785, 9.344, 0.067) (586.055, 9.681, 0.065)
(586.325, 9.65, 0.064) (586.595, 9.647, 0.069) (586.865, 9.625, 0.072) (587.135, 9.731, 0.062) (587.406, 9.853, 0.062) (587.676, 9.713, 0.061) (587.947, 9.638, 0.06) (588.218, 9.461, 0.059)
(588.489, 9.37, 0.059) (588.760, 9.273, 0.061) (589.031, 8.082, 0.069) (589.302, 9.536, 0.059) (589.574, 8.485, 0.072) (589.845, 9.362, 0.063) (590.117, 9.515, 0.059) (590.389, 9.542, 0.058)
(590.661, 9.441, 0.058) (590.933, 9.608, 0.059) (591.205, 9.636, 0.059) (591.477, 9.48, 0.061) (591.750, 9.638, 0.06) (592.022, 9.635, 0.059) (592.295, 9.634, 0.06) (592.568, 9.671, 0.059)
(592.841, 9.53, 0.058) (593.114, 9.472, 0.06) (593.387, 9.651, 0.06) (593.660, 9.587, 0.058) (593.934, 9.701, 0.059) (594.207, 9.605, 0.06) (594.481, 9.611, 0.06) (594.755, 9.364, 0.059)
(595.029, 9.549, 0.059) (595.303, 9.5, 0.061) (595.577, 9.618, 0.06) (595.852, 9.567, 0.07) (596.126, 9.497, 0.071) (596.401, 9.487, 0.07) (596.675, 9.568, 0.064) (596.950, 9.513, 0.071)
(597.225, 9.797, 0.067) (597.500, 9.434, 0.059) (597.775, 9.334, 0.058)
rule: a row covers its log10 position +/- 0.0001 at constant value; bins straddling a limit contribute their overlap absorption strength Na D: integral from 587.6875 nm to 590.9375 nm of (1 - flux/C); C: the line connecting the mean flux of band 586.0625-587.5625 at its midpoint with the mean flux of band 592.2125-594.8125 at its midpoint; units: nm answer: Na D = 0.13 nm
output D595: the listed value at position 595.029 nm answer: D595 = 9.549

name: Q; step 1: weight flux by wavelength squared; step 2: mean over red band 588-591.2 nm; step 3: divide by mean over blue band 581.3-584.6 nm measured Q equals 1.0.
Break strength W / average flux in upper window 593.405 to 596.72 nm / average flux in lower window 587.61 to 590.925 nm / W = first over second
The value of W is 1.0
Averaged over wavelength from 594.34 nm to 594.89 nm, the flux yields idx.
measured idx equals 9.48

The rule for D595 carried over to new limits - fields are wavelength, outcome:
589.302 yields 9.536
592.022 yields 9.635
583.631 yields 9.942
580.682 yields 9.718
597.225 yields 9.797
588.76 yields 9.273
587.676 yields 9.713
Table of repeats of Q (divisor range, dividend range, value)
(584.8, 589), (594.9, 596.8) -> 1.03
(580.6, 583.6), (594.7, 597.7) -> 1.01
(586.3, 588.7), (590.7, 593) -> 1.01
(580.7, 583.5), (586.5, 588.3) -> 1.00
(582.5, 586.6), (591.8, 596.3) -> 1.01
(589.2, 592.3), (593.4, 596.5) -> 1.03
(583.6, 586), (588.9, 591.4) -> 0.97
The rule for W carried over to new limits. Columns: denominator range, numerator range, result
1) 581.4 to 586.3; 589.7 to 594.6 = 0.98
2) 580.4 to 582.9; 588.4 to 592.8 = 0.95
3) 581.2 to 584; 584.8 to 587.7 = 0.98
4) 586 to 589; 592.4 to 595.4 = 1.00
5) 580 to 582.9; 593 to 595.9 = 0.97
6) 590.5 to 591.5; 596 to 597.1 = 1.00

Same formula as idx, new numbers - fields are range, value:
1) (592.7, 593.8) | 9.56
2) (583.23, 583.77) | 9.88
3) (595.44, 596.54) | 9.54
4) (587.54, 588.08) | 9.68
